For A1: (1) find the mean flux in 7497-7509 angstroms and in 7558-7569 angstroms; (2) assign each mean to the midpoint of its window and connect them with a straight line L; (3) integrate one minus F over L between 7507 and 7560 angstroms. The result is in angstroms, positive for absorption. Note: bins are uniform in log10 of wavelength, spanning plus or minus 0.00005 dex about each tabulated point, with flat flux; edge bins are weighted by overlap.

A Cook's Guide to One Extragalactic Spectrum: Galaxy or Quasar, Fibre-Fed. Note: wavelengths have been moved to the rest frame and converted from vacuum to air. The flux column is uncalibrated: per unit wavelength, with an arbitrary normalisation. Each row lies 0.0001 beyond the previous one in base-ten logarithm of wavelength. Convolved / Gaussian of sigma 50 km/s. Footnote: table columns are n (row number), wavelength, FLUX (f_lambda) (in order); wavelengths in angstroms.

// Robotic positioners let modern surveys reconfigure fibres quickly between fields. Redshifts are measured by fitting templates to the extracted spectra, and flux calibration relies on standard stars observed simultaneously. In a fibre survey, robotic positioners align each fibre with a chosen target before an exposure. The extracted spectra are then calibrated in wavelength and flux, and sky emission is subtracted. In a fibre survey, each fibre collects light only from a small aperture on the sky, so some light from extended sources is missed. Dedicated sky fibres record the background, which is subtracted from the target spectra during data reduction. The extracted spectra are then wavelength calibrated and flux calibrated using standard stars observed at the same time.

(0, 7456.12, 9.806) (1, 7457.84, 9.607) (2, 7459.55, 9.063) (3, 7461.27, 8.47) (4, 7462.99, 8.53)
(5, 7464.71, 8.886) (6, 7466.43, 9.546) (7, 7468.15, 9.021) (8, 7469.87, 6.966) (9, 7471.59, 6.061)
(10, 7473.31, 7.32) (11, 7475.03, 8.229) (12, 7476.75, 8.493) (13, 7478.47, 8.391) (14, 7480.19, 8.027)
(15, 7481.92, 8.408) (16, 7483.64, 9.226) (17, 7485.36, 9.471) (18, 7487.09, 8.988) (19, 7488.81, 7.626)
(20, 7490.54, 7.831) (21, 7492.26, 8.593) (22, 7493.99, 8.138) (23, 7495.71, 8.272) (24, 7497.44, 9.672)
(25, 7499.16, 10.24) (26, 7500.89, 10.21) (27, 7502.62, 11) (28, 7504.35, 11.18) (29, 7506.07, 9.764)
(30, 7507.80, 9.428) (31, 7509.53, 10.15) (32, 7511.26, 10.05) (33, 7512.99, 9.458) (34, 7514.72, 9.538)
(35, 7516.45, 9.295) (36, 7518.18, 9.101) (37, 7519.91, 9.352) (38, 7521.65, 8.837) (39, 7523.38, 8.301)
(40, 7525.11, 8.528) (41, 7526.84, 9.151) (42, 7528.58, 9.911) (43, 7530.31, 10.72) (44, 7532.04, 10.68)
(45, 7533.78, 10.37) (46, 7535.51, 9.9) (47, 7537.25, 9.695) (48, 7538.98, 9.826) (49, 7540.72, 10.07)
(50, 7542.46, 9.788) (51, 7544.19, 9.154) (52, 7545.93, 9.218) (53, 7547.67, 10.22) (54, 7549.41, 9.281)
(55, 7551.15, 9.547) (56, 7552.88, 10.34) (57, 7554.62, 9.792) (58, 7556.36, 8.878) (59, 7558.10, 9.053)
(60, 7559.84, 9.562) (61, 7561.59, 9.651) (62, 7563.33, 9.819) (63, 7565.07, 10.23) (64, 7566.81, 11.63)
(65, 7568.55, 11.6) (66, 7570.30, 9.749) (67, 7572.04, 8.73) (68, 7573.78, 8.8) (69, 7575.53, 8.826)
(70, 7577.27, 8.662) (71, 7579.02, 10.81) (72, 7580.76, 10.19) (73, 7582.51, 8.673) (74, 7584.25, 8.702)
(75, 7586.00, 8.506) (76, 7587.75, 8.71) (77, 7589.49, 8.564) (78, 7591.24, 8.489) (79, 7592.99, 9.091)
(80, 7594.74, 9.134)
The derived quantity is 3.4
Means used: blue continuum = 10.2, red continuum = 10.2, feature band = 9.59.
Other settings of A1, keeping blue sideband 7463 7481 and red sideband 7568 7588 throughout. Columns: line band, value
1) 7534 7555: -1.93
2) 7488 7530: -3.96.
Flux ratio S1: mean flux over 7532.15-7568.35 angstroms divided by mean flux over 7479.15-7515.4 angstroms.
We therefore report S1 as 1.06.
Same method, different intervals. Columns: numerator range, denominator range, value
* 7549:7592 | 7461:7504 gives 1.09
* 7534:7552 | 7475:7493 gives 1.14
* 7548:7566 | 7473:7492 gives 1.15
